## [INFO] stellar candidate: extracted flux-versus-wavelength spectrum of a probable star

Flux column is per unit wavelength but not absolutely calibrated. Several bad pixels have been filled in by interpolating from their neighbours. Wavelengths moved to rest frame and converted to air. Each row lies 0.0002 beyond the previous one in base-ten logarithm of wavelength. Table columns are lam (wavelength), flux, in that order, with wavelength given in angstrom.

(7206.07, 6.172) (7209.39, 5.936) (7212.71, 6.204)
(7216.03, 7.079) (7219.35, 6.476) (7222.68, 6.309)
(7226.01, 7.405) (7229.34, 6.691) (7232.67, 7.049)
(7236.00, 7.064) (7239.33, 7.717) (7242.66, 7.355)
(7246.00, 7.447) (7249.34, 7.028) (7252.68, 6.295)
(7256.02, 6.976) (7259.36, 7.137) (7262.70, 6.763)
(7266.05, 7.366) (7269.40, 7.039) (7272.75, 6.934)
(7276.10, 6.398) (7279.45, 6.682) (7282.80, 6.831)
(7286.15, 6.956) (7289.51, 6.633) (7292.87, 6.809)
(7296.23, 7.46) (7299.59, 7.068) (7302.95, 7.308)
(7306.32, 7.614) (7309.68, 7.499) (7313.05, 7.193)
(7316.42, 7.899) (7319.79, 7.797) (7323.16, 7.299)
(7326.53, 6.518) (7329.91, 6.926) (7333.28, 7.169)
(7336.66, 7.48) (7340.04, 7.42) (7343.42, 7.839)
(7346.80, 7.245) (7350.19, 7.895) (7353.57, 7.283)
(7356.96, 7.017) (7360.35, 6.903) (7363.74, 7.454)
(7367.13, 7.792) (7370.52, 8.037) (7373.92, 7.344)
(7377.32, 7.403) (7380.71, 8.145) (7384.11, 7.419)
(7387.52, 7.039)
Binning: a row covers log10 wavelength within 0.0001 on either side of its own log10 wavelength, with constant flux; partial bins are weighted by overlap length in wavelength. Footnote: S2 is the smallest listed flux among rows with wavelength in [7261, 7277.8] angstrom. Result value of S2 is 6.398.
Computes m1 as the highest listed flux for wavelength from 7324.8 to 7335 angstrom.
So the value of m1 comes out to 7.169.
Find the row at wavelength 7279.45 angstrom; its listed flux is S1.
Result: 6.682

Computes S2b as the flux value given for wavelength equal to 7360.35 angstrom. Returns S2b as 6.903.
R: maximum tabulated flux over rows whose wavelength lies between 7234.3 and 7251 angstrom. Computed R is 7.717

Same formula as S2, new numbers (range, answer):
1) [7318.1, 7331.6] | 6.518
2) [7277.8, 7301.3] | 6.633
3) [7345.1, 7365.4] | 6.903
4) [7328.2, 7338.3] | 6.926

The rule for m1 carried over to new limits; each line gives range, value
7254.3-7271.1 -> 7.366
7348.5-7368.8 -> 7.895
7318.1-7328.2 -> 7.797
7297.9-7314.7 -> 7.614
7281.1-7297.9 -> 7.46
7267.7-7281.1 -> 7.039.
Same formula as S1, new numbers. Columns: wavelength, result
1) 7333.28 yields 7.169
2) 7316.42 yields 7.899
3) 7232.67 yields 7.049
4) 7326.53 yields 6.518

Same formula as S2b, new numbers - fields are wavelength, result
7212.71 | 6.204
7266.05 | 7.366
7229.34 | 6.691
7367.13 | 7.792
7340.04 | 7.42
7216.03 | 7.079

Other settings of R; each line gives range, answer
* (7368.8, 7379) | 8.037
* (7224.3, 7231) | 7.405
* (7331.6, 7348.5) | 7.839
